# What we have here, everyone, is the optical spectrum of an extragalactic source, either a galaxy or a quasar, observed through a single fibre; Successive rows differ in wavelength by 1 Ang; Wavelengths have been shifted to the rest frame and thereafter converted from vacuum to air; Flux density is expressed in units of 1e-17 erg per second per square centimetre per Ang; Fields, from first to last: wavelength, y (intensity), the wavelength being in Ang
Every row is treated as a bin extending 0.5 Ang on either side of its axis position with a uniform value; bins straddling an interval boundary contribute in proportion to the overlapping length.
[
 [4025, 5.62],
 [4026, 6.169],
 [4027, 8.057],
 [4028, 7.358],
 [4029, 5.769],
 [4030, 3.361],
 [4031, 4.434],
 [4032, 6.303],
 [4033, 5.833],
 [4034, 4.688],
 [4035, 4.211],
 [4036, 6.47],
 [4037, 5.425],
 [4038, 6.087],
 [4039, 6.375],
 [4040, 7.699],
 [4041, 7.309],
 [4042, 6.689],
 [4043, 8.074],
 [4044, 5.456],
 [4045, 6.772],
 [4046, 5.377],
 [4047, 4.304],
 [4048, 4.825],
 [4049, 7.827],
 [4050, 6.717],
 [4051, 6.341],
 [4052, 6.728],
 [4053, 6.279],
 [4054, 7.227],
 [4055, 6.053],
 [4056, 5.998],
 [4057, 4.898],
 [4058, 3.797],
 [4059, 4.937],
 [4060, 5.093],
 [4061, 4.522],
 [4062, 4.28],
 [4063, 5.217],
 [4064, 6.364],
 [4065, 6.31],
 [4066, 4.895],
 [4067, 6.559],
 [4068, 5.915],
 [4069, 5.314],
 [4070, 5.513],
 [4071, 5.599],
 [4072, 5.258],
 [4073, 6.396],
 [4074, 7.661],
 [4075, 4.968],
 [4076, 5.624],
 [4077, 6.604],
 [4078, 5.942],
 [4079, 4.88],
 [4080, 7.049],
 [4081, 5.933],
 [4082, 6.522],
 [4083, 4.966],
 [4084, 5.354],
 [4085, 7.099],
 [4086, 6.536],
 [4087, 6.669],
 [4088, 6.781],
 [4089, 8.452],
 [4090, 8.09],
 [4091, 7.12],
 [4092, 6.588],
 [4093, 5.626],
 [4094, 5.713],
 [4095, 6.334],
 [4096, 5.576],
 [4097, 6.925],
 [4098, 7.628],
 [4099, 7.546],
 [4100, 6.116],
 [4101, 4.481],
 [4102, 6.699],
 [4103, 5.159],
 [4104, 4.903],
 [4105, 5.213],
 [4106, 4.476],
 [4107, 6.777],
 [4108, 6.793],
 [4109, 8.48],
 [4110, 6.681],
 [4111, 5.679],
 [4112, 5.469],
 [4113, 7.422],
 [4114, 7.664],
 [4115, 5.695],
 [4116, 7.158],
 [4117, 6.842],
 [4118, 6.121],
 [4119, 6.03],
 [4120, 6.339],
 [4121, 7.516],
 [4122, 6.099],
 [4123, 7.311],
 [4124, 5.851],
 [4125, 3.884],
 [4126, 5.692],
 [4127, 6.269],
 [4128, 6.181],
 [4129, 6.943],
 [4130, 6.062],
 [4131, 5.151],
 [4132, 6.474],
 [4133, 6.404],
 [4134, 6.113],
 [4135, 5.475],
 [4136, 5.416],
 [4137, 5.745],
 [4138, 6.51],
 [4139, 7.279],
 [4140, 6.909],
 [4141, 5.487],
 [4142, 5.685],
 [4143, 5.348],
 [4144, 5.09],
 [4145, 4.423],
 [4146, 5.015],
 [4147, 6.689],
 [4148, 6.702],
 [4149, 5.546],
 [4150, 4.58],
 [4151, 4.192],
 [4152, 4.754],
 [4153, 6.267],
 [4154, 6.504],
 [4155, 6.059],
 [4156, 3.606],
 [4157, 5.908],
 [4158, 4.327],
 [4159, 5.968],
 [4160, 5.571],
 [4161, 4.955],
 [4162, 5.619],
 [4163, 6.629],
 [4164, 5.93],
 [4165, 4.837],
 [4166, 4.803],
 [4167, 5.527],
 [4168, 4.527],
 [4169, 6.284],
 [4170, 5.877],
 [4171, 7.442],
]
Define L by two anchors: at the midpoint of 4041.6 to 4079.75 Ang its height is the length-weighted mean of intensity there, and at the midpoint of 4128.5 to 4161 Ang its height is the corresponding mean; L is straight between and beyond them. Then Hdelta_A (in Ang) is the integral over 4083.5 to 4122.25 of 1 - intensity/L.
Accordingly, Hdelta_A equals -4.7 Ang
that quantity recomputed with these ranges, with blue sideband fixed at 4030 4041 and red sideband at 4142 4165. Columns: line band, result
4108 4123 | -3.1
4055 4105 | -3.2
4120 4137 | -1.7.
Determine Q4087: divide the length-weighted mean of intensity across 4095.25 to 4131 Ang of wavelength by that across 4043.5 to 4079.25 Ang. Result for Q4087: 1.1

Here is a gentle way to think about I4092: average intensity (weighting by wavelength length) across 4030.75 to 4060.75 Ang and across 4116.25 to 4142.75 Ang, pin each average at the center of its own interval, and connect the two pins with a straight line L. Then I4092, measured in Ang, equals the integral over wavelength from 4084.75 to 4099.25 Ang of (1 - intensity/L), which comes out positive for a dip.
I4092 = -1.9 Ang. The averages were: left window 5.94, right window 6.15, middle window 6.83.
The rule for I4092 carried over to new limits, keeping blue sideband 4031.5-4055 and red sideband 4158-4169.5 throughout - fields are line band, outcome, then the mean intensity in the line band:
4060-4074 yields 1.1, 5.61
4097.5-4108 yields -0.2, 5.94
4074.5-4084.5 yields 0.3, 5.78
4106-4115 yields -1.4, 6.67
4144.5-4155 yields 0.1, 5.5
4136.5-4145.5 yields -0.4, 5.83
